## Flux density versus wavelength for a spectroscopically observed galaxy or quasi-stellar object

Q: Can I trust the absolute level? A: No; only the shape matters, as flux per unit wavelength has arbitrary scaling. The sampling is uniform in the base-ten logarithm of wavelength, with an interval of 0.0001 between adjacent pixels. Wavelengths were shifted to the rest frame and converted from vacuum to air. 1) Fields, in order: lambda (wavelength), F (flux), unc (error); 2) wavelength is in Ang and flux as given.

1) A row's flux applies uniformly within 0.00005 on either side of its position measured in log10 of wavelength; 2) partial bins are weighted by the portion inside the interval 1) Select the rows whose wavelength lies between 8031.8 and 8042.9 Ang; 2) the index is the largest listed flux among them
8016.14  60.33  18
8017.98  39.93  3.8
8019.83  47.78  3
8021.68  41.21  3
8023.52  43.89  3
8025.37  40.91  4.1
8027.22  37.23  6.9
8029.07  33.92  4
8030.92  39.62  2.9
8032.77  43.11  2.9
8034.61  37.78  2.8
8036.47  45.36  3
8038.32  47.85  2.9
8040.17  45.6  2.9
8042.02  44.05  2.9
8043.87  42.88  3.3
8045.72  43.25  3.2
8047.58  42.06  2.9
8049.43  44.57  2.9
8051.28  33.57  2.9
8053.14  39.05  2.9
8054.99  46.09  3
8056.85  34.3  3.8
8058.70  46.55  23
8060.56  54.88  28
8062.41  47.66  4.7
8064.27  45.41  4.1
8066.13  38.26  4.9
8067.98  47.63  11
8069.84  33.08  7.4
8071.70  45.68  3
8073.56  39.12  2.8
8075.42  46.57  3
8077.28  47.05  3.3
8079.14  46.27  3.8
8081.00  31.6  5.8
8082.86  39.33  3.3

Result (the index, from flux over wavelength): 47.85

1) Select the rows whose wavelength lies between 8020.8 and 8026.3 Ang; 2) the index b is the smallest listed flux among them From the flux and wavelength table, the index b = 40.91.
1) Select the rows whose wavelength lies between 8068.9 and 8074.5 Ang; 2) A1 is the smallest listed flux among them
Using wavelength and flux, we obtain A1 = 33.08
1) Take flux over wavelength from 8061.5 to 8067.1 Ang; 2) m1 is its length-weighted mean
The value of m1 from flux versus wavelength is 43.8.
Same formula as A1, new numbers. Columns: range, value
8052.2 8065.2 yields 34.3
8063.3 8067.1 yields 38.26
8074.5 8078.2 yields 46.57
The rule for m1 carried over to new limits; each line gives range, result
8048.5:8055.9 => 40.8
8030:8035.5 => 40.3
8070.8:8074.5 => 42.4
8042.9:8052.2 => 41.3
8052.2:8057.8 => 39.8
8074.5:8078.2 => 46.8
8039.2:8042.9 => 44.9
